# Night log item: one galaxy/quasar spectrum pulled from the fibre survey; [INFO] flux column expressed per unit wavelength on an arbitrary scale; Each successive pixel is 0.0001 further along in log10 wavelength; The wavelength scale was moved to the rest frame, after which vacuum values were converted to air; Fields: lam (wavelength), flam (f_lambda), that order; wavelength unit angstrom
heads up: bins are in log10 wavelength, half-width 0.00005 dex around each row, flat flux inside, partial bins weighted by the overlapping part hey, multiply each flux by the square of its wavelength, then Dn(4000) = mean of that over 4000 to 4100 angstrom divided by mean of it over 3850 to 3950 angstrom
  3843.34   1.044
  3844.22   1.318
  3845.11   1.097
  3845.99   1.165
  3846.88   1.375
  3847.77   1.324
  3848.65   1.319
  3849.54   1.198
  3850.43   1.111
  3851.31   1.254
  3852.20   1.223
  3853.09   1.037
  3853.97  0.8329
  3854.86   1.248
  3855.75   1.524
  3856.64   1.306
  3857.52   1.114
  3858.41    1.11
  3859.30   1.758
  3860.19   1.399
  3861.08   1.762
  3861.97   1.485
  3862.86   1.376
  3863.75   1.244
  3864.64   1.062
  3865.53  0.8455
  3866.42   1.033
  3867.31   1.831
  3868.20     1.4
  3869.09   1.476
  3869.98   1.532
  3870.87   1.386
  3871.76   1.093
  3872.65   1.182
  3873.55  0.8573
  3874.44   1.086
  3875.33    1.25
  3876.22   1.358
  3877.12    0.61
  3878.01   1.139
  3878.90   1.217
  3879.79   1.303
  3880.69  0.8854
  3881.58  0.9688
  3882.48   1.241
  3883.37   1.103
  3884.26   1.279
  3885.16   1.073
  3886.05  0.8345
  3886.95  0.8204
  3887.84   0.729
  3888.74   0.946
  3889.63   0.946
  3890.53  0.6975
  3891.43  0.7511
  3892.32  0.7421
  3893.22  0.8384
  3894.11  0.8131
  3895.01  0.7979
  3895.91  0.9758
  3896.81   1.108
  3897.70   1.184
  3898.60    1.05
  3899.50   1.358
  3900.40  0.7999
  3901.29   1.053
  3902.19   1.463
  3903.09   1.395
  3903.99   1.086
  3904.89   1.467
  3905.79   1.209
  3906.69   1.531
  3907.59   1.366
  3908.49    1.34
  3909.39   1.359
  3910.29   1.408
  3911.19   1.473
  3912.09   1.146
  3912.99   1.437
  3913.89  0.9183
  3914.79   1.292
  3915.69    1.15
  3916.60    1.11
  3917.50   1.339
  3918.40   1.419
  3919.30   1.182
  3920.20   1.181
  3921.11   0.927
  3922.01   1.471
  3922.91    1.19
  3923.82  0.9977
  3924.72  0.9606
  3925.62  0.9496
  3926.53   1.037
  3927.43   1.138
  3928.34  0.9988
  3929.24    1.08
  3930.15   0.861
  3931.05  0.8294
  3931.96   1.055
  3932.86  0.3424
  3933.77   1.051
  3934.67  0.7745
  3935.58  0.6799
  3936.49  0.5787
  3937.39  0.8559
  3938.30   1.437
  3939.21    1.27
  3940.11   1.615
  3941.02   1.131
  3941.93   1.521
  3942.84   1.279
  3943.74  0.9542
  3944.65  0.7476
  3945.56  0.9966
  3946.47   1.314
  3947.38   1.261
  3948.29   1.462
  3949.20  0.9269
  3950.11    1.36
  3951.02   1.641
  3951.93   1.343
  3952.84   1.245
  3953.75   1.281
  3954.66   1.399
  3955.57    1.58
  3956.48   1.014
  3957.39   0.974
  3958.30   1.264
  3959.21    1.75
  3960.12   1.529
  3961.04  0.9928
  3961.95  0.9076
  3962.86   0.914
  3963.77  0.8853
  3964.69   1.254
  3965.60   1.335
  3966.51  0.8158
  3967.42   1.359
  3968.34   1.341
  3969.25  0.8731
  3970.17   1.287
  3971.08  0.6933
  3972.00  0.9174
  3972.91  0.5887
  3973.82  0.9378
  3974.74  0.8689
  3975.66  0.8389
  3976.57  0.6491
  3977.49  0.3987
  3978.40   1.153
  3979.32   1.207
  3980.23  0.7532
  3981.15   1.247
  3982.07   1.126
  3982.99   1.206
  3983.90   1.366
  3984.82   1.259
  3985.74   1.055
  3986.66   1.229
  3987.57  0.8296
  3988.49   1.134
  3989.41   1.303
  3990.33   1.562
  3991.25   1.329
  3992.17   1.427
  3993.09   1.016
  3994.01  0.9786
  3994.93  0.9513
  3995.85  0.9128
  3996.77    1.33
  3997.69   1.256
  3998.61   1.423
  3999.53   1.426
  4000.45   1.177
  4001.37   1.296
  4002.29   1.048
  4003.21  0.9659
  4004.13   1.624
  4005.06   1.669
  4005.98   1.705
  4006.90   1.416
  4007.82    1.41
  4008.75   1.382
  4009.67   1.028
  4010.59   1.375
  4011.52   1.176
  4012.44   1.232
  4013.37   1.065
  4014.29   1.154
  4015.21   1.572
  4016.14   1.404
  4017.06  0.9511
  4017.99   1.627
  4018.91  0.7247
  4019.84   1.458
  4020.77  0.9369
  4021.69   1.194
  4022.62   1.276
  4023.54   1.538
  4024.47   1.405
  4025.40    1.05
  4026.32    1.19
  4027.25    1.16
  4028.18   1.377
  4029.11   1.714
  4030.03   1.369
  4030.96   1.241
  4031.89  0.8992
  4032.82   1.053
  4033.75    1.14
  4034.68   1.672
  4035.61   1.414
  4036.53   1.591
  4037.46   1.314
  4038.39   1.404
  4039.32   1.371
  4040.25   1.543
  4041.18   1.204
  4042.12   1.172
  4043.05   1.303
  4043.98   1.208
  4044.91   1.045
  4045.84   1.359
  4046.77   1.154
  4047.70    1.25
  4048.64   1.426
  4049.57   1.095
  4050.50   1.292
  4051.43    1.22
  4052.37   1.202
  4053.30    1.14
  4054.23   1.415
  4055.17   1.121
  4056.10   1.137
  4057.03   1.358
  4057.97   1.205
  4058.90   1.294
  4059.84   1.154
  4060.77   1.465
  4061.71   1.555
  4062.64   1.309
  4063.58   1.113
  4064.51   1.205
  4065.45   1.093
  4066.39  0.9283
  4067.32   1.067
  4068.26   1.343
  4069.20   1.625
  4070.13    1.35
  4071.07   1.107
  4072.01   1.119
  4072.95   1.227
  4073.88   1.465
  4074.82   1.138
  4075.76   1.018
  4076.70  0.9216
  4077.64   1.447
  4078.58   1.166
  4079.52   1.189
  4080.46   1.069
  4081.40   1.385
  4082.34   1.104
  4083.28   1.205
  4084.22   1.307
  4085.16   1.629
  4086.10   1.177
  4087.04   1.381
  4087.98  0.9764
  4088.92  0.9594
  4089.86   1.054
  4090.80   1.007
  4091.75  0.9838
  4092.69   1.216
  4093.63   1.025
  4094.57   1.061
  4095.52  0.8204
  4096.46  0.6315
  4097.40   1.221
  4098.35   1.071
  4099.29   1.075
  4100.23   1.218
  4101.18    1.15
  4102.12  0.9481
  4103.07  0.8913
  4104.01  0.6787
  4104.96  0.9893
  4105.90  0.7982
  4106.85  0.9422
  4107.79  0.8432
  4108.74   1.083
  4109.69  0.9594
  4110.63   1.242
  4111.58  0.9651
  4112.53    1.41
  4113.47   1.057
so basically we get 1.2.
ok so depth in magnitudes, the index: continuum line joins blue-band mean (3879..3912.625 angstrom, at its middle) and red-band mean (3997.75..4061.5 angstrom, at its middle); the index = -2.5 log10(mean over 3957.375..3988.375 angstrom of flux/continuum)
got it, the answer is 0.145 mag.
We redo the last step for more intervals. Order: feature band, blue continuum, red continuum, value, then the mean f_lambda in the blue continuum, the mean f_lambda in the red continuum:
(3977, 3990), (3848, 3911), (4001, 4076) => 0.13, 1.17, 1.27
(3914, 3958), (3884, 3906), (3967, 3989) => -0.12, 1.01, 1.01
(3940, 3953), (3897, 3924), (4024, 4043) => 0.02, 1.24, 1.31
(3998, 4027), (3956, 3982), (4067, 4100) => -0.19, 1.03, 1.16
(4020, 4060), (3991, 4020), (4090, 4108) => -0.10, 1.26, 0.981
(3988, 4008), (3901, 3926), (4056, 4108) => -0.08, 1.25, 1.14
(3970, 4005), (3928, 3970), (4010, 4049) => 0.09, 1.13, 1.28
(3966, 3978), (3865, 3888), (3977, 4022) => 0.32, 1.14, 1.21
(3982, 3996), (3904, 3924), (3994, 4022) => 0.08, 1.27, 1.26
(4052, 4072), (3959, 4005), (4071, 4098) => -0.10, 1.12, 1.14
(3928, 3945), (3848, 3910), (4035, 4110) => 0.16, 1.16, 1.18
